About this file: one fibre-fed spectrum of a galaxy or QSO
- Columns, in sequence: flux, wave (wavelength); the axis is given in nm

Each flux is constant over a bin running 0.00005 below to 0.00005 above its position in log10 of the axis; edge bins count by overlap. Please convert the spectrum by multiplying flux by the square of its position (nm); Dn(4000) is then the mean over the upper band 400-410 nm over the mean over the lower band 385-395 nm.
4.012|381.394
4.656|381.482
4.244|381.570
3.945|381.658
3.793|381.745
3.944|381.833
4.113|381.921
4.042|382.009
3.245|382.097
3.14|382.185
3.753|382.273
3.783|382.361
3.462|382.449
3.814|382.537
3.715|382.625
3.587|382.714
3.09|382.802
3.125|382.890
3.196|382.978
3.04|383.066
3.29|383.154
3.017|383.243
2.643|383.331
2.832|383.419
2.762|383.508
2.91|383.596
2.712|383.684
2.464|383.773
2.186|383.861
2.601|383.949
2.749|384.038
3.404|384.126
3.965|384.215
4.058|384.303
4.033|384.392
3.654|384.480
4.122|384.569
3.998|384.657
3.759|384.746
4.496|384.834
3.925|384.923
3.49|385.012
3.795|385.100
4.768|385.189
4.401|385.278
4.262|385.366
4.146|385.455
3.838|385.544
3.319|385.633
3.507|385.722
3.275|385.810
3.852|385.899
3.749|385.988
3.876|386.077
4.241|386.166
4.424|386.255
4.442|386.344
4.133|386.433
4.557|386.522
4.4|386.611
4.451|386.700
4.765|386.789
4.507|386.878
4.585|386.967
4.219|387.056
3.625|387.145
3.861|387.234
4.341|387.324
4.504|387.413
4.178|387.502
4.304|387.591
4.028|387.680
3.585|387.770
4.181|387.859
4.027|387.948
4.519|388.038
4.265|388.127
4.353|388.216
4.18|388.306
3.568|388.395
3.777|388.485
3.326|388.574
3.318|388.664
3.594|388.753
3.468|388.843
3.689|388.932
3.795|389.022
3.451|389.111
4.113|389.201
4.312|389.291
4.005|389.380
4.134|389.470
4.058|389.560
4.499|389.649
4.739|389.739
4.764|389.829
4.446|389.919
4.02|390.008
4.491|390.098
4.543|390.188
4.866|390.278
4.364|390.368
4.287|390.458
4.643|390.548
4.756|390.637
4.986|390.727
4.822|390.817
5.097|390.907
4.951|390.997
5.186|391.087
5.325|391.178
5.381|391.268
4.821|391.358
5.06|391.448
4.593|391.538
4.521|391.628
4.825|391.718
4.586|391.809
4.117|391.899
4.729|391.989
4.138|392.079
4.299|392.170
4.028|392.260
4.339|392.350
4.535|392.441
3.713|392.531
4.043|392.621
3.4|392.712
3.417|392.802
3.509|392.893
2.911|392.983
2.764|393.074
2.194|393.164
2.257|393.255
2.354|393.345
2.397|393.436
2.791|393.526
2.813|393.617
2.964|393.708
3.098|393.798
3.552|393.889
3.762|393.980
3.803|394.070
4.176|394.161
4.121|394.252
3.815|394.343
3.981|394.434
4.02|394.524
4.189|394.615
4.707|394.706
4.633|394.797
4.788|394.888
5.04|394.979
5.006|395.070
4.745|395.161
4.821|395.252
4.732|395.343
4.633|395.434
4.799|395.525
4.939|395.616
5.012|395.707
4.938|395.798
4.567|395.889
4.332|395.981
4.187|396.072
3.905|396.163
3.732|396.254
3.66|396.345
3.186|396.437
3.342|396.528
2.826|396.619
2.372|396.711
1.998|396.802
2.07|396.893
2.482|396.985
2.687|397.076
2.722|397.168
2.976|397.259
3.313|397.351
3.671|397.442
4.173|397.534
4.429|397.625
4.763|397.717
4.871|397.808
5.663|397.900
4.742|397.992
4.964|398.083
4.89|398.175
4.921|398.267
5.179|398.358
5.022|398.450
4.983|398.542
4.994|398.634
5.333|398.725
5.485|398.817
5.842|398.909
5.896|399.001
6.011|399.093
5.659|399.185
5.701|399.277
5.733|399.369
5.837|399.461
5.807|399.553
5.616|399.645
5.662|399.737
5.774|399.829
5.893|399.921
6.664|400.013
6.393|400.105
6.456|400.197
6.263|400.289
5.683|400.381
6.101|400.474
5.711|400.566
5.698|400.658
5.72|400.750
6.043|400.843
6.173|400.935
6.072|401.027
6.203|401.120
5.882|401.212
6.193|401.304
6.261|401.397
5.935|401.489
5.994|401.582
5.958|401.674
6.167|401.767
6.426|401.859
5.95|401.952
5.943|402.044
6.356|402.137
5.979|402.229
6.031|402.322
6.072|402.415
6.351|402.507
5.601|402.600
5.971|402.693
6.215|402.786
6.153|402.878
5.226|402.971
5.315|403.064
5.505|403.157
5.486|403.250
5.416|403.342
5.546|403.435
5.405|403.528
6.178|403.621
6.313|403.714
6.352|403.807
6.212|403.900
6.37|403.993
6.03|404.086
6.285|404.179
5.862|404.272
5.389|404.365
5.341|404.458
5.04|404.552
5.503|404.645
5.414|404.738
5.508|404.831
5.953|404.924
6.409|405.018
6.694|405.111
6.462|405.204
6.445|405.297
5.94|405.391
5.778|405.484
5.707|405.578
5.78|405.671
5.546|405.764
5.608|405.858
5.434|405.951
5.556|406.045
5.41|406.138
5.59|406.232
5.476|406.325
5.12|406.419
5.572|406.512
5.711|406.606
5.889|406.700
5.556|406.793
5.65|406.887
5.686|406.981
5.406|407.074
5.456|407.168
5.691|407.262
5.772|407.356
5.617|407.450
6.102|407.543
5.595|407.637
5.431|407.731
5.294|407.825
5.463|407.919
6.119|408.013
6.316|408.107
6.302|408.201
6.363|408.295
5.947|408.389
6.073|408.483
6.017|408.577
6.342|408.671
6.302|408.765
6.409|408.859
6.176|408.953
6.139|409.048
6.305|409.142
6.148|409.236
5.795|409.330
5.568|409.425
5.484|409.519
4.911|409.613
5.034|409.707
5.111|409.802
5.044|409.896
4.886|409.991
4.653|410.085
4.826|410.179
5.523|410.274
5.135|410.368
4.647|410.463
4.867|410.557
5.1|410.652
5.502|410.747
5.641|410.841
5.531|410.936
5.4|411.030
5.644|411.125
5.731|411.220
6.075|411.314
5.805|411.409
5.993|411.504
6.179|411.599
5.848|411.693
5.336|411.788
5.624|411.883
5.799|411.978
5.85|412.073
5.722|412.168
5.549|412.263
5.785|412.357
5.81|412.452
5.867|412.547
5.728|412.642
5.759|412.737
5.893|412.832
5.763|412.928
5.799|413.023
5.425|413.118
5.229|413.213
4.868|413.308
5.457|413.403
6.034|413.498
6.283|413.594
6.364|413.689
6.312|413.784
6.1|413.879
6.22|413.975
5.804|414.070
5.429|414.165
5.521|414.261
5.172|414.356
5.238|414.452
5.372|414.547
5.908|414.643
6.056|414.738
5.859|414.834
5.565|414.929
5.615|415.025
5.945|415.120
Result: 1.5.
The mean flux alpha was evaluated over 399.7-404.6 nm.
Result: 5.95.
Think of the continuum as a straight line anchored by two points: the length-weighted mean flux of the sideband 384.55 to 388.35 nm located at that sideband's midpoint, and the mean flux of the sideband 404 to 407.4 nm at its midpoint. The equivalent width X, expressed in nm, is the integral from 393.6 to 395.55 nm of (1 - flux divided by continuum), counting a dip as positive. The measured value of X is 0.24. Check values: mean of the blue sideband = 4.12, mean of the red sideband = 5.72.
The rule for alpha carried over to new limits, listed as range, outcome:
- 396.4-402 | 5.11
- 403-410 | 5.76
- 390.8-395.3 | 4.06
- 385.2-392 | 4.28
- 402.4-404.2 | 5.89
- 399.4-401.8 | 6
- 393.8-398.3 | 4.06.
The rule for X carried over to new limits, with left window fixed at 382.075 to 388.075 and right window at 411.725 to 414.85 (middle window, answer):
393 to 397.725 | 0.809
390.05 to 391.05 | -0.140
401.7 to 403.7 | -0.361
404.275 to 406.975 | -0.267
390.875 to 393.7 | 0.192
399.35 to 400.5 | -0.290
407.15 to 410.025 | -0.211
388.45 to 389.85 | 0.037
